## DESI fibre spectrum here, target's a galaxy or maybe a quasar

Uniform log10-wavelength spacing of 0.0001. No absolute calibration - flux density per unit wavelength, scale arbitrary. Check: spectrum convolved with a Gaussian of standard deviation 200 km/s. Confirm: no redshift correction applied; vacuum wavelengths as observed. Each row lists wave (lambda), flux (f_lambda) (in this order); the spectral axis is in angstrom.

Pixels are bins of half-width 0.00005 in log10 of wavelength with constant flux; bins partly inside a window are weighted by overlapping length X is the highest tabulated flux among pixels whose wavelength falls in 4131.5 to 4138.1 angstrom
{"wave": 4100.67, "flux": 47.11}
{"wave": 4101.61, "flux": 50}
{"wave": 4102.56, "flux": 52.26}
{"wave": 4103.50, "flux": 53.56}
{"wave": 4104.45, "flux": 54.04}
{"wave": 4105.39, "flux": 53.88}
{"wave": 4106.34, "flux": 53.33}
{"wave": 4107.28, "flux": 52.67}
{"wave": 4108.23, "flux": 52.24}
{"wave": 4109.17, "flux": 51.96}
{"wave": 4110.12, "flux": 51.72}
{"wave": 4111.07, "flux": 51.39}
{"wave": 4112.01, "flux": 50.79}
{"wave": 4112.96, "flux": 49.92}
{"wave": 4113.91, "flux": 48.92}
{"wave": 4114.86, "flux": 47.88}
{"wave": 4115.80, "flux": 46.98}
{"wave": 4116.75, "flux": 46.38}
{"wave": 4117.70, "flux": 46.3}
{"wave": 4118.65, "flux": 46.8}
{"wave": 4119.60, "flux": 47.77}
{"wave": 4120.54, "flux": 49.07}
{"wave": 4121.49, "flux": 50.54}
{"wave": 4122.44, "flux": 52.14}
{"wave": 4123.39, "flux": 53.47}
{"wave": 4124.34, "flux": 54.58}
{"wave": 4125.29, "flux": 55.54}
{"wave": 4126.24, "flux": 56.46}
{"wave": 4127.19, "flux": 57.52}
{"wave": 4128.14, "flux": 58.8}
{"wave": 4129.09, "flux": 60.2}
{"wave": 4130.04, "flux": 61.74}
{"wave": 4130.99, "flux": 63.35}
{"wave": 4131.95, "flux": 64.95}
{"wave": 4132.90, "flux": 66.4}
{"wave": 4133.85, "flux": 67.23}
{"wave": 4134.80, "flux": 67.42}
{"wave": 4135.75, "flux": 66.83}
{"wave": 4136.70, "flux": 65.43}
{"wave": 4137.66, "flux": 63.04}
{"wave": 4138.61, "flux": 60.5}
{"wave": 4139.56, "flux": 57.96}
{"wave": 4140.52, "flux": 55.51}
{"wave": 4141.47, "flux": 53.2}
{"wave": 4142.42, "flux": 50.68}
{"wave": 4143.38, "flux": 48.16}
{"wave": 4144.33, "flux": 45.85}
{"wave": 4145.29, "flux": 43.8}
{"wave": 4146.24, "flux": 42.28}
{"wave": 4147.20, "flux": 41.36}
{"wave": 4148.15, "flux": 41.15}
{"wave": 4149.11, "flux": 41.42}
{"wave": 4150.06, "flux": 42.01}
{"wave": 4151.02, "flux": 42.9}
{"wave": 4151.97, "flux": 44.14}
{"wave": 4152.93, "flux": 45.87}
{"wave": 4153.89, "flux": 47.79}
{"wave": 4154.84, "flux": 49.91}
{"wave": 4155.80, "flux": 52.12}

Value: 67.42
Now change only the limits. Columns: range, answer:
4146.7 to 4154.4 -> 47.79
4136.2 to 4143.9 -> 65.43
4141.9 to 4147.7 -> 50.68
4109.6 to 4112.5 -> 51.72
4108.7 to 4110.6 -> 51.96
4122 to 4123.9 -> 53.47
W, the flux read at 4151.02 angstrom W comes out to 42.9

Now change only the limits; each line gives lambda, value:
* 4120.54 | 49.07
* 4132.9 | 66.4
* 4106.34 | 53.33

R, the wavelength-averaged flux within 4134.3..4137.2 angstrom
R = 66.5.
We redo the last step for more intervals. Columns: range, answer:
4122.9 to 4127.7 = 55.5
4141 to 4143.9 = 50.6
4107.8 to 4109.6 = 52.3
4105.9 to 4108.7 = 52.8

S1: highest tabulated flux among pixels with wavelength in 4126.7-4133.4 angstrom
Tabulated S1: 66.4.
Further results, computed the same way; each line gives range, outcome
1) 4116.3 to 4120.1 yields 47.77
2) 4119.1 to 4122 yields 50.54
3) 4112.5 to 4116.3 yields 49.92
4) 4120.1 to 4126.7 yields 56.46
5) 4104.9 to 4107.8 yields 53.88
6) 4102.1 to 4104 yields 53.56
